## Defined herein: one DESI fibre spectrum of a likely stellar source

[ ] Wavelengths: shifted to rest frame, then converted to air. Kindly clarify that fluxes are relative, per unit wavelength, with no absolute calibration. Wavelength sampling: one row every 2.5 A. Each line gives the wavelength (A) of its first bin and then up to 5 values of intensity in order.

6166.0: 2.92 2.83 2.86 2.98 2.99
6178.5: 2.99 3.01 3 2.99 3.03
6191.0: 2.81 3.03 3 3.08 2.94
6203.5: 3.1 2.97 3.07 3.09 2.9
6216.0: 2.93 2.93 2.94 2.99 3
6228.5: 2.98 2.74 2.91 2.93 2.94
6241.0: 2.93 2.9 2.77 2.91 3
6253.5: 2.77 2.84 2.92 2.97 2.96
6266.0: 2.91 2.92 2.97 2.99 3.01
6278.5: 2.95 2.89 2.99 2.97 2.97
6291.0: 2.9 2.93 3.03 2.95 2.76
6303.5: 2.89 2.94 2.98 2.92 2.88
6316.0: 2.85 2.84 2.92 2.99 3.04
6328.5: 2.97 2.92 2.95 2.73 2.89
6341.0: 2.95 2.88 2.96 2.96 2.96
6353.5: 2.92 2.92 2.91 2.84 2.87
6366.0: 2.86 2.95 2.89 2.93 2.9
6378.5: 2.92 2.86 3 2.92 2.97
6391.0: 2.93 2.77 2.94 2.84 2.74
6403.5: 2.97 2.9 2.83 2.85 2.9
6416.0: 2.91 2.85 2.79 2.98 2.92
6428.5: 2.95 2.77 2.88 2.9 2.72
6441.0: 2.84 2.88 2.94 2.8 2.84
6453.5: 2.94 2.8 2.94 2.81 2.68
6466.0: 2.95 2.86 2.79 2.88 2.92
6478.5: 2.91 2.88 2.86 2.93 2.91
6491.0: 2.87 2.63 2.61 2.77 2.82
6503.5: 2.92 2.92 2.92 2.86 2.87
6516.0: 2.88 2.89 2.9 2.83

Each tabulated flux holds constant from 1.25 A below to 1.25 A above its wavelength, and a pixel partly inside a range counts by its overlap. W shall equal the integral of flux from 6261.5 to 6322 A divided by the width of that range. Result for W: 2.93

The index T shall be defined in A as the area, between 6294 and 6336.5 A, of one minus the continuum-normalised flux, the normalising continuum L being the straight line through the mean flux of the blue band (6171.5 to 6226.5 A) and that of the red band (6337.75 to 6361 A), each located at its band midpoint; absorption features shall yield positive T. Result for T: 0.3 A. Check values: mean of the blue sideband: 2.99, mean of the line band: 2.92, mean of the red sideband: 2.92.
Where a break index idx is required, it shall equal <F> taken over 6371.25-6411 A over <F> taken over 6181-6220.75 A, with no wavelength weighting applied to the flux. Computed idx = 1.0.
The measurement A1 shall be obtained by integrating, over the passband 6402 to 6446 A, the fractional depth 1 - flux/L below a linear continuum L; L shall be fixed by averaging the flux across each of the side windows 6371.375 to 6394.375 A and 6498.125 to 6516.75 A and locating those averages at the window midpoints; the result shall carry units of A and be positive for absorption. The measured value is 0.4 A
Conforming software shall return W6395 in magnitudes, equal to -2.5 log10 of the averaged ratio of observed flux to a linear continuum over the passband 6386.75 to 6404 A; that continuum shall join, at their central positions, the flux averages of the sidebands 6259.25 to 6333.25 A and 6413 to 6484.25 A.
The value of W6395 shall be 0.01 mag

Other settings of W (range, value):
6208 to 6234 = 2.95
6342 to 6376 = 2.91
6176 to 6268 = 2.95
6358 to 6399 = 2.9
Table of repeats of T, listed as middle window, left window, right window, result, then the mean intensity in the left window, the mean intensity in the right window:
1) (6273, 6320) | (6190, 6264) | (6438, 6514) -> -0.2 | 2.94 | 2.85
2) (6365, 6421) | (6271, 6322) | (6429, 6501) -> -0.2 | 2.93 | 2.84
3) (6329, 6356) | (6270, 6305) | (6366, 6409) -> 0.0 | 2.94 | 2.9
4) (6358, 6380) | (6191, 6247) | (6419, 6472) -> 0.0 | 2.96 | 2.86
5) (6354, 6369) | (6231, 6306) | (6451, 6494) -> 0.0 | 2.92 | 2.86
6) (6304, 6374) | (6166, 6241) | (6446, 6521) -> -0.1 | 2.96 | 2.85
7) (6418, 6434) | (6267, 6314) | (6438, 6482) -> 0.0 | 2.94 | 2.86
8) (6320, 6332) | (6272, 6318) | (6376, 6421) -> -0.2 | 2.93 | 2.89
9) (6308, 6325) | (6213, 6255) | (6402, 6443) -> -0.1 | 2.91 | 2.87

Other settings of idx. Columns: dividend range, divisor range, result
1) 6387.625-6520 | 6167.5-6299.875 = 0.97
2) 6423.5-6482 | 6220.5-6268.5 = 0.98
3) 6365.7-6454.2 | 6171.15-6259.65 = 0.98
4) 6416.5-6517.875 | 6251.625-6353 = 0.98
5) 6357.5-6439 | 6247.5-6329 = 0.98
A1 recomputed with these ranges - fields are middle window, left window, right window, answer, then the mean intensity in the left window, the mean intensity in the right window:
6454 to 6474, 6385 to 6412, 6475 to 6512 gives 0.11 A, 2.88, 2.85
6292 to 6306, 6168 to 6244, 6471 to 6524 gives 0.07 A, 2.96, 2.85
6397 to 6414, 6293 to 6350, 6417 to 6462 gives 0.11 A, 2.92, 2.86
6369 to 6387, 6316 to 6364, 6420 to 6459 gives -0.13 A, 2.92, 2.87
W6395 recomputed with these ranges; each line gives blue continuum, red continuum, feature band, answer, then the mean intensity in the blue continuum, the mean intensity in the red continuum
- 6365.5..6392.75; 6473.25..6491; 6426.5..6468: 0.02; 2.92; 2.9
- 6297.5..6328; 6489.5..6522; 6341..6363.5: -0.01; 2.91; 2.84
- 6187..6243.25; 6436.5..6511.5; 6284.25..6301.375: 0.00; 2.96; 2.85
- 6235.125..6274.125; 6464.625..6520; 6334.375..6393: -0.01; 2.91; 2.86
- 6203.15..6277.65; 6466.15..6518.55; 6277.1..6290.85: -0.01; 2.94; 2.85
